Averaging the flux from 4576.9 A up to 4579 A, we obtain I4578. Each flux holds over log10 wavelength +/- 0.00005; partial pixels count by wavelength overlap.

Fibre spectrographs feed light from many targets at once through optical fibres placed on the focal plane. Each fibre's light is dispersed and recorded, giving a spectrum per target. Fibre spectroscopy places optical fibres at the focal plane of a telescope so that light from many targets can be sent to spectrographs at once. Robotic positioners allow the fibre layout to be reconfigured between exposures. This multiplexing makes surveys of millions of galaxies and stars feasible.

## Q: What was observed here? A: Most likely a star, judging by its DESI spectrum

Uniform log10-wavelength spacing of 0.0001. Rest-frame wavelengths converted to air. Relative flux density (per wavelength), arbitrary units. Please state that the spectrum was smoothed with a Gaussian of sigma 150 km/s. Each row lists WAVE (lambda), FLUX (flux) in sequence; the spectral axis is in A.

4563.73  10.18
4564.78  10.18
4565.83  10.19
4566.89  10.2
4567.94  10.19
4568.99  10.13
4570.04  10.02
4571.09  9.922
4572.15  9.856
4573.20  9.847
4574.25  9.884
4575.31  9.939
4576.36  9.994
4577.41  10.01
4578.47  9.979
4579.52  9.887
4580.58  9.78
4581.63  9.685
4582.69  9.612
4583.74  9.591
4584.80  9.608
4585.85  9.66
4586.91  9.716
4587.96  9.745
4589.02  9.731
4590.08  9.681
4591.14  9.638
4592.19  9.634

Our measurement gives 9.99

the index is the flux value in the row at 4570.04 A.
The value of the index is 10.02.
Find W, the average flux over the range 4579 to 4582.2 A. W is 9.76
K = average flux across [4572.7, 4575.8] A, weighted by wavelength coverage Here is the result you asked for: 9.88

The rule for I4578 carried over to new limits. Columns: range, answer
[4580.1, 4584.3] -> 9.67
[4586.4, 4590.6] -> 9.72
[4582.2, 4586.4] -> 9.62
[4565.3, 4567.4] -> 10.2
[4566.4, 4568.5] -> 10.2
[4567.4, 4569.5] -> 10.2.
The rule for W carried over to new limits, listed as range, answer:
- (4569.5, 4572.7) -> 9.93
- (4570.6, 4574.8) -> 9.86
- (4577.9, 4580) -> 9.93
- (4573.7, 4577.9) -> 9.97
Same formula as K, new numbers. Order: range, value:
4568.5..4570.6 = 10.1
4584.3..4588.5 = 9.69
